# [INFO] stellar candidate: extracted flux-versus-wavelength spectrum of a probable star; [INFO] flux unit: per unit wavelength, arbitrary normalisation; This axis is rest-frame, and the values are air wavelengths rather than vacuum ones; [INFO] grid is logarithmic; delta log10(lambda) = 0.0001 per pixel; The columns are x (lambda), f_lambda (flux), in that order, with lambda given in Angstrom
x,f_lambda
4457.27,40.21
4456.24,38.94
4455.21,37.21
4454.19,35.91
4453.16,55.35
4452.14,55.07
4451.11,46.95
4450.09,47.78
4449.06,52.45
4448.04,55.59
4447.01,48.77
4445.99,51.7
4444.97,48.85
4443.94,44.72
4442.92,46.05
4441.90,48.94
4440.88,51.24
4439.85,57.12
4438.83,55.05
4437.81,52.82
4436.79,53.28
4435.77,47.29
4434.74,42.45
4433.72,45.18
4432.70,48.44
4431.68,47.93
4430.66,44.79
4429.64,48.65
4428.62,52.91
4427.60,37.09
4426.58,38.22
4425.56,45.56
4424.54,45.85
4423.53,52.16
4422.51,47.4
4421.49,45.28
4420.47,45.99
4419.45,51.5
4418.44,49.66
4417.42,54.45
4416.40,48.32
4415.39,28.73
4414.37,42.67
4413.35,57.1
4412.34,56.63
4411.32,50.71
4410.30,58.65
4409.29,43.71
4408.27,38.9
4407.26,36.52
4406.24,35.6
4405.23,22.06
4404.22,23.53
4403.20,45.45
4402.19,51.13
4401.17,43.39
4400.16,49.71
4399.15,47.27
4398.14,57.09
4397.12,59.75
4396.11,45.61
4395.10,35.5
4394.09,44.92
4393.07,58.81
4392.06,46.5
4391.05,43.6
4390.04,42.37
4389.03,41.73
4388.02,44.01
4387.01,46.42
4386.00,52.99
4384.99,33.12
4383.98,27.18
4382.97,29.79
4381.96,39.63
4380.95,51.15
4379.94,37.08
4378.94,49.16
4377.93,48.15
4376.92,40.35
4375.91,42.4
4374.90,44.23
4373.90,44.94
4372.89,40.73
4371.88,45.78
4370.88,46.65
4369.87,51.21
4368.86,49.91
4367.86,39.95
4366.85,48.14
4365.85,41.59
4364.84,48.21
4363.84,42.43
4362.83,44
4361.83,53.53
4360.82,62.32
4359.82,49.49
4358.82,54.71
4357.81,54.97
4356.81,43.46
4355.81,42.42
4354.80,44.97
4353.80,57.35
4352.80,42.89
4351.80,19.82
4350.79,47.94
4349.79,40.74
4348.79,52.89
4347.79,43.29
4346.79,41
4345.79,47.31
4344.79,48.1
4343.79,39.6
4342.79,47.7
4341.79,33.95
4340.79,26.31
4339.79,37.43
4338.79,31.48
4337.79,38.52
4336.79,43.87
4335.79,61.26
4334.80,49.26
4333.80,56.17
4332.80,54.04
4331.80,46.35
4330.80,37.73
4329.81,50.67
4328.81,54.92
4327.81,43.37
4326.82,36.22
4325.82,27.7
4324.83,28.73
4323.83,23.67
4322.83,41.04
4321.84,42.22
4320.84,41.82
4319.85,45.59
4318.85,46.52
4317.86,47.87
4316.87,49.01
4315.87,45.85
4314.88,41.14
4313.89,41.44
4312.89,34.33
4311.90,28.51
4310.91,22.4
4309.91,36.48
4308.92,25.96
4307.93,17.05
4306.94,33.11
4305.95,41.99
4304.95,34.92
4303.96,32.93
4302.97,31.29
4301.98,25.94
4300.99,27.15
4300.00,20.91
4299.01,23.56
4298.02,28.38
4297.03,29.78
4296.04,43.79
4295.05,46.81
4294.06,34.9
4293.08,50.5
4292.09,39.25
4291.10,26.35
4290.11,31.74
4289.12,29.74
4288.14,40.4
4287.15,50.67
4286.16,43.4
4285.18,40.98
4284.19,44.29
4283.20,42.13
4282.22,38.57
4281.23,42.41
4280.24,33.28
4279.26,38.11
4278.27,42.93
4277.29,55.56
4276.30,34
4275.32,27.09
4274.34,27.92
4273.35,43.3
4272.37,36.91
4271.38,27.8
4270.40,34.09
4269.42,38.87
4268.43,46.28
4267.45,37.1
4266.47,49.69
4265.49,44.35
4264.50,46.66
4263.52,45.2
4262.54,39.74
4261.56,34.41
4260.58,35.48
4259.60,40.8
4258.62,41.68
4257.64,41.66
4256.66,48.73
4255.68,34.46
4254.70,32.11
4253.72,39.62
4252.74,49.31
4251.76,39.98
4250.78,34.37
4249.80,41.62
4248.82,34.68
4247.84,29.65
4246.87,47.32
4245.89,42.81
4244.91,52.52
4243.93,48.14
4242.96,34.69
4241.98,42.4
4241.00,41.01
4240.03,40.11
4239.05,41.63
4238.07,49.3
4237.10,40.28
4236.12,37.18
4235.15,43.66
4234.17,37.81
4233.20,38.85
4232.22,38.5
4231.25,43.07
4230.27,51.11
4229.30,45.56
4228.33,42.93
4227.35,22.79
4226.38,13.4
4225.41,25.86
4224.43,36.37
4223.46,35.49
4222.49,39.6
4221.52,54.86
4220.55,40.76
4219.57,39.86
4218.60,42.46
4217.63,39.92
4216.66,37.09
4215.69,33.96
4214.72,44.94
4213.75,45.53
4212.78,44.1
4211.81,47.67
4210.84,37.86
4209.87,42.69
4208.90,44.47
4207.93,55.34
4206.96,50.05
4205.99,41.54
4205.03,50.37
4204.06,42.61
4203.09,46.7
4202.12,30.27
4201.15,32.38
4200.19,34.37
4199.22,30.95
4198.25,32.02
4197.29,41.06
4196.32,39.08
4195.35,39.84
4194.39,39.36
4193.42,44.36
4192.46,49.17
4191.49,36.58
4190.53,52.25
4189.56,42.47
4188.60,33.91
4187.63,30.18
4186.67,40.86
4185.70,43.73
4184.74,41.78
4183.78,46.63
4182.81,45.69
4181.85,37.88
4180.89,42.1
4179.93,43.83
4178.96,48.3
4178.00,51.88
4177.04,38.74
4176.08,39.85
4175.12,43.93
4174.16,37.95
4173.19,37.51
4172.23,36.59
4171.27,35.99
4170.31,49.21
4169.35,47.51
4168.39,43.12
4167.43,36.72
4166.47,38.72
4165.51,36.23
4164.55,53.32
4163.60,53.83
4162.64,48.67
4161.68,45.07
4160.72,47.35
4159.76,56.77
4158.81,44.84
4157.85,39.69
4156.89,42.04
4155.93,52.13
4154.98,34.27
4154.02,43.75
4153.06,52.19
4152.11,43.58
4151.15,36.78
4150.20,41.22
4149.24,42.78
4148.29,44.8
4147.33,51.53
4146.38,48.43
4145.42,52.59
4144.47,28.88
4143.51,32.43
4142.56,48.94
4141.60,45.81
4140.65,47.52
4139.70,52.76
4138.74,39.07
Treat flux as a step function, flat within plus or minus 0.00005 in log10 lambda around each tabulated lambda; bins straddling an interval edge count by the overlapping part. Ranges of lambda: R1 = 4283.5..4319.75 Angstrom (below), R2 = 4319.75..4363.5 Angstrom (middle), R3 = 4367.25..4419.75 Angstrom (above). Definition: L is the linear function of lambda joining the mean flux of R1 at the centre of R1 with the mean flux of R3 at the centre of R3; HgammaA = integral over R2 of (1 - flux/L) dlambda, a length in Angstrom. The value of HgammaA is -4.56 Angstrom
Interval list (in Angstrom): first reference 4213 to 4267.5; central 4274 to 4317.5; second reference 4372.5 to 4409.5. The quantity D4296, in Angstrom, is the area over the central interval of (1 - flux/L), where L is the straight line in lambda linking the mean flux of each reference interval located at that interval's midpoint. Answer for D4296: 5.6 Angstrom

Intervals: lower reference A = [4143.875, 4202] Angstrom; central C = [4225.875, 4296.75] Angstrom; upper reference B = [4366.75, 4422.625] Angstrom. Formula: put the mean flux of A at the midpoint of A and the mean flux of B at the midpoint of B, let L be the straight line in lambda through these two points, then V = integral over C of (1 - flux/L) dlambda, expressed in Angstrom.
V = 5.7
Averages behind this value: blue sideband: 42.3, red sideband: 44.7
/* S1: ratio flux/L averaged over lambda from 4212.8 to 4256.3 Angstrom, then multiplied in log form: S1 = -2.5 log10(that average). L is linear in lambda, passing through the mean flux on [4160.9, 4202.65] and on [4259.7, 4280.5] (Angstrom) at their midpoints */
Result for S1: 0.01 mag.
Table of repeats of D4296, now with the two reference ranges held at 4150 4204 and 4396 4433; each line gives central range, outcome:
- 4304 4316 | 2.99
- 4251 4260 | 0.54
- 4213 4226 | 0.95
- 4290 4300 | 2.05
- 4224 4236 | 1.74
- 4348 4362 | -0.78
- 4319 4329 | 1.38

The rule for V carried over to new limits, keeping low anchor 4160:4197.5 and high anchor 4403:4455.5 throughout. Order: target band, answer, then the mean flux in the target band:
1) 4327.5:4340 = -0.5 Angstrom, 46.8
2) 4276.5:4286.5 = 0.5 Angstrom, 41.9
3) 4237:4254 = 0.8 Angstrom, 41.7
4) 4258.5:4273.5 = 1.4 Angstrom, 40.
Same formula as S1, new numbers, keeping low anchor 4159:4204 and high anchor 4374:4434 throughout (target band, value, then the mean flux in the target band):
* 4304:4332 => 0.15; 37.9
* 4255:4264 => 0.07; 40.1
